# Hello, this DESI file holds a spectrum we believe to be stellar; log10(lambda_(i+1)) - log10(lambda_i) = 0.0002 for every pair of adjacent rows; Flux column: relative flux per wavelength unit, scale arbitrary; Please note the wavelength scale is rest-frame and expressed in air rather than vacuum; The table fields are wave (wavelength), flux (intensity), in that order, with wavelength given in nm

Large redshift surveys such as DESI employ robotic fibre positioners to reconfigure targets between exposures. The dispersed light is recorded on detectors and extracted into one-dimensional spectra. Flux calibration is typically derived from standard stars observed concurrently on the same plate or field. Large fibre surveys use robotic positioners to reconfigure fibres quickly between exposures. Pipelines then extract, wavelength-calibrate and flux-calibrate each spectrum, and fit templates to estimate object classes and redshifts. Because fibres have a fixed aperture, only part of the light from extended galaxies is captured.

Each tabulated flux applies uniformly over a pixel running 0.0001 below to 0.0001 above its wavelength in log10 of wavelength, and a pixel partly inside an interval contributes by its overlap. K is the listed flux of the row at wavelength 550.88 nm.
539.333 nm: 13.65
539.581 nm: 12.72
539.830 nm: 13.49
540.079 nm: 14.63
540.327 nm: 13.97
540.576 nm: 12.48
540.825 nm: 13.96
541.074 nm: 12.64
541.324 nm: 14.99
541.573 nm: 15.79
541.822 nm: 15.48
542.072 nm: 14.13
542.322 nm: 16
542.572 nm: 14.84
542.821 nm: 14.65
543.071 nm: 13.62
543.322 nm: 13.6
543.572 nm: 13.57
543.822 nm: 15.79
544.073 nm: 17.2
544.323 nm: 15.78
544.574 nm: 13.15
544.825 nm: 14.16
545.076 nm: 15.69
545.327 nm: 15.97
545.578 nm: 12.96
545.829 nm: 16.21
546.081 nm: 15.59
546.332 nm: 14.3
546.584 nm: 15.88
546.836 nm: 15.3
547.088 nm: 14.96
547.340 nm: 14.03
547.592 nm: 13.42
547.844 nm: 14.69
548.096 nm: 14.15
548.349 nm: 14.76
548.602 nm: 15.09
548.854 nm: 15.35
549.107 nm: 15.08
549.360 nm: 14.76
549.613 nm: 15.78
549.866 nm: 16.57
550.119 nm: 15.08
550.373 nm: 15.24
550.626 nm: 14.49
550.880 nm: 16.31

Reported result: 16.31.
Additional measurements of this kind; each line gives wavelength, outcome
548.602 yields 15.09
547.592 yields 13.42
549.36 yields 14.76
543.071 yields 13.62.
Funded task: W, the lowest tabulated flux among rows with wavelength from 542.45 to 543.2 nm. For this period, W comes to 13.62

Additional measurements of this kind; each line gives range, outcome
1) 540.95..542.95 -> 12.64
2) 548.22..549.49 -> 14.76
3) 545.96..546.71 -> 14.3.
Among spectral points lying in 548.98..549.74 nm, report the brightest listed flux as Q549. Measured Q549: 15.78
